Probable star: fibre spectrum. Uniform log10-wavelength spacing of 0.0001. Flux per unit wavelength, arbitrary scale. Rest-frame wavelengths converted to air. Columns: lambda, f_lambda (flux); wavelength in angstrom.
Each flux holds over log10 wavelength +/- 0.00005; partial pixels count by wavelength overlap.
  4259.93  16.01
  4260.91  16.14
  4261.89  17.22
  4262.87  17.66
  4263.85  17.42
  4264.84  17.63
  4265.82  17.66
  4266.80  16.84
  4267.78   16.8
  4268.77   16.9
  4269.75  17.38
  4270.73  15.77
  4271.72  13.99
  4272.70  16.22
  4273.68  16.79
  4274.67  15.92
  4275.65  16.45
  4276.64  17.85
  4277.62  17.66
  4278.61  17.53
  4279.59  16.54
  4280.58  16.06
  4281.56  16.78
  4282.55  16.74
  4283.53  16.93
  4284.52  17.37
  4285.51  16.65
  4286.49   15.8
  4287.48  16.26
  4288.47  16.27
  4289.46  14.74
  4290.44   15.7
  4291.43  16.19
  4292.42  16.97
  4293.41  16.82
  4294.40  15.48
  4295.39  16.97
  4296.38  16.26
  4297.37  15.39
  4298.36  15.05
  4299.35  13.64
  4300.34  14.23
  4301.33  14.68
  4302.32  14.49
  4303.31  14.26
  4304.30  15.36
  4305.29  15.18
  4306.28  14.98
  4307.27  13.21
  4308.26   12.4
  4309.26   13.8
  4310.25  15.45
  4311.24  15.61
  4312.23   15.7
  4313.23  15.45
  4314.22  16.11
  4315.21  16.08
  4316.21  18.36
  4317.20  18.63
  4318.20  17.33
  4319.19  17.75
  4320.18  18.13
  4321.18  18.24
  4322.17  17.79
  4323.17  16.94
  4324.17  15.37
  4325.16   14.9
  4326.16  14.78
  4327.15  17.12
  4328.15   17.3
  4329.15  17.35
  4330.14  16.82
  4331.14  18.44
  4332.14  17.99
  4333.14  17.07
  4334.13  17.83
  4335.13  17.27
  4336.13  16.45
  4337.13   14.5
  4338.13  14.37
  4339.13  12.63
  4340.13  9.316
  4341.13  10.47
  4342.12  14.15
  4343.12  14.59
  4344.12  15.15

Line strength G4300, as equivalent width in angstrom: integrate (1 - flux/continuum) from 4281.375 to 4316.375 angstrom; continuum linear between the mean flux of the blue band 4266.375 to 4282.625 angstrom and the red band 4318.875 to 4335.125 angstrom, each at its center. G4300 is 2.7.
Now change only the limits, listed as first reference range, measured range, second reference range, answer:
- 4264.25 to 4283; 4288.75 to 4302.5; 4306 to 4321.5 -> 0.72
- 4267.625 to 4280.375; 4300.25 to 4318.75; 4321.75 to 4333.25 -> 1.50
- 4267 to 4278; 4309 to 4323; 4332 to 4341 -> -1.22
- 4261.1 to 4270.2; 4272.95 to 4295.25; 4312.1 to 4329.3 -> 0.76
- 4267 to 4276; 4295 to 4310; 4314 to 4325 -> 2.01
